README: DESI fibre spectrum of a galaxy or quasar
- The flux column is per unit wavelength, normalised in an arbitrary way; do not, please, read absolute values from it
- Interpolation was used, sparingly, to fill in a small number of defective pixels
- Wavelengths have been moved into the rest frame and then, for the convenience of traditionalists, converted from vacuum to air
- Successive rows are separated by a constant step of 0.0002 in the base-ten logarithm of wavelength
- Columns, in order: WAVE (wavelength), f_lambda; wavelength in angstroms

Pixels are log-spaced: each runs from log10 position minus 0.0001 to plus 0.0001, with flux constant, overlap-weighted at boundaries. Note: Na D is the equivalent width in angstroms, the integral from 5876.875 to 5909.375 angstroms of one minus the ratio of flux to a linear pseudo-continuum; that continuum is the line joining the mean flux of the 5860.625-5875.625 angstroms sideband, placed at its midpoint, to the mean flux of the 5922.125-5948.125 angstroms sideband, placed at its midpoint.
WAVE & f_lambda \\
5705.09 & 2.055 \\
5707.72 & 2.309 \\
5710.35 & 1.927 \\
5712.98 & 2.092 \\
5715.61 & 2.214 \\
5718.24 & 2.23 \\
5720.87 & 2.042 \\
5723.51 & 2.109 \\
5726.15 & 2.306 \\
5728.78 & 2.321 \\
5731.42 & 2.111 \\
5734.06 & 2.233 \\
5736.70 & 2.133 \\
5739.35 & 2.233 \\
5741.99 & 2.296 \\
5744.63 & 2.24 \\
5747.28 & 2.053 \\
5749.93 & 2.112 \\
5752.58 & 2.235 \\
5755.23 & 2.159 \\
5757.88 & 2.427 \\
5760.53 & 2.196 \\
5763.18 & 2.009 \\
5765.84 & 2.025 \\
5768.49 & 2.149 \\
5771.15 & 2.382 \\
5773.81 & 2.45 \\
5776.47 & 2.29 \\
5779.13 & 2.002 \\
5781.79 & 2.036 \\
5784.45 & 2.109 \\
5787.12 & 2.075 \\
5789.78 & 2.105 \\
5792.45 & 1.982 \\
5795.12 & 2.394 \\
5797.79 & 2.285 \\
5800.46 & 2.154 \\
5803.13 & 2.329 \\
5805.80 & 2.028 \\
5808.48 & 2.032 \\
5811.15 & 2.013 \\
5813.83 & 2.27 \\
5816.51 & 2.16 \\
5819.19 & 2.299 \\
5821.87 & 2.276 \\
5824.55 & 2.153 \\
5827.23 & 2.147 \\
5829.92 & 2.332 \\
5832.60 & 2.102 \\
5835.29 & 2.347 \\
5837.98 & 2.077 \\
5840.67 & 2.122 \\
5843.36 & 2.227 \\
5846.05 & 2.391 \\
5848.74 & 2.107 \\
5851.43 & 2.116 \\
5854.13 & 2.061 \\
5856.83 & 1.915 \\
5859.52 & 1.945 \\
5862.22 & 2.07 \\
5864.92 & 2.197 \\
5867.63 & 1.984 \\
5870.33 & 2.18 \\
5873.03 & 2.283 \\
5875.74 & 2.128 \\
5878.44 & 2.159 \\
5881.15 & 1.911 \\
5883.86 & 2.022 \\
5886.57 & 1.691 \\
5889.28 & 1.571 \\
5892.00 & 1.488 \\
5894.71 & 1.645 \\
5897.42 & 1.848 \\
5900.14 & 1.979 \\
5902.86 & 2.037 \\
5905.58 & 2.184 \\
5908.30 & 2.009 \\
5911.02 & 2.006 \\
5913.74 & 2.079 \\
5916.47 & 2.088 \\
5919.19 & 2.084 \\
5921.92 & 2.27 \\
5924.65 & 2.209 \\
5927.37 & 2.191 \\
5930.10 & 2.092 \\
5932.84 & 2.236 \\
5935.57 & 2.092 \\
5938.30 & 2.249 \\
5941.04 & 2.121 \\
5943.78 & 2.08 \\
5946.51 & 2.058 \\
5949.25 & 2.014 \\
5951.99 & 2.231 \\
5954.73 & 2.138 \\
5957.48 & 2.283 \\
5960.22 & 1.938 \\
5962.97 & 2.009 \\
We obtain 4.0 angstroms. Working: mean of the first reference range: 2.14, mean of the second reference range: 2.15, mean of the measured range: 1.88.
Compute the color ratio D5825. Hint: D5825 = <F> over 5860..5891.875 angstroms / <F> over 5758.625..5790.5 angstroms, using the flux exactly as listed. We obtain 0.9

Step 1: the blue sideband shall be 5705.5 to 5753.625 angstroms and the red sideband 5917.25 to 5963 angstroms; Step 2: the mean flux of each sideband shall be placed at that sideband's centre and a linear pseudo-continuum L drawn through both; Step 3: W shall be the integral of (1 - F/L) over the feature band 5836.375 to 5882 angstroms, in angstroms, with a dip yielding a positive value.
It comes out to 0.82 angstroms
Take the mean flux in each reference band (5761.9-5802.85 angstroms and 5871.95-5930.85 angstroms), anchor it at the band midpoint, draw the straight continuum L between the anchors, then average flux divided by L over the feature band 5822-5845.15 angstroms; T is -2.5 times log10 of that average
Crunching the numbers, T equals -0.05 mag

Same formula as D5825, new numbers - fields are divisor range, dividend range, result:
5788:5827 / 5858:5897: 0.89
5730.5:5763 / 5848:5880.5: 0.95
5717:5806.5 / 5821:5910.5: 0.94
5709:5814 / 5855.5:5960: 0.94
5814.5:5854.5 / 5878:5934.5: 0.90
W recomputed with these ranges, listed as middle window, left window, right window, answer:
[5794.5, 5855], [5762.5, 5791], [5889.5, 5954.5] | -2.1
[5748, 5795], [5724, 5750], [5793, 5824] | 0.8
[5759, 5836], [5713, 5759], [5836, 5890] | -1.5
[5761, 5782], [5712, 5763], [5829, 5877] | 0.0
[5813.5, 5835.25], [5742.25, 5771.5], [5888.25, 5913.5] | -2.0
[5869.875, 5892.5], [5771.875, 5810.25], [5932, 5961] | 2.1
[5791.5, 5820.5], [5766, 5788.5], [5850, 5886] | -0.5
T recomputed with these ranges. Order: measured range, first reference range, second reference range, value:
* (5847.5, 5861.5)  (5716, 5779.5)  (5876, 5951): 0.03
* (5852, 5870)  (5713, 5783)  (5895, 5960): 0.05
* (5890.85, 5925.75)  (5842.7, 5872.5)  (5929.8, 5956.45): 0.07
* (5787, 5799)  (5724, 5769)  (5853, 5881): -0.01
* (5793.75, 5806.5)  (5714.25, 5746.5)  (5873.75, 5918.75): -0.08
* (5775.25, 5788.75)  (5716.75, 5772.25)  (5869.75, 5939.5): 0.03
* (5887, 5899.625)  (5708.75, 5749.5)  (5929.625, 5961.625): 0.27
